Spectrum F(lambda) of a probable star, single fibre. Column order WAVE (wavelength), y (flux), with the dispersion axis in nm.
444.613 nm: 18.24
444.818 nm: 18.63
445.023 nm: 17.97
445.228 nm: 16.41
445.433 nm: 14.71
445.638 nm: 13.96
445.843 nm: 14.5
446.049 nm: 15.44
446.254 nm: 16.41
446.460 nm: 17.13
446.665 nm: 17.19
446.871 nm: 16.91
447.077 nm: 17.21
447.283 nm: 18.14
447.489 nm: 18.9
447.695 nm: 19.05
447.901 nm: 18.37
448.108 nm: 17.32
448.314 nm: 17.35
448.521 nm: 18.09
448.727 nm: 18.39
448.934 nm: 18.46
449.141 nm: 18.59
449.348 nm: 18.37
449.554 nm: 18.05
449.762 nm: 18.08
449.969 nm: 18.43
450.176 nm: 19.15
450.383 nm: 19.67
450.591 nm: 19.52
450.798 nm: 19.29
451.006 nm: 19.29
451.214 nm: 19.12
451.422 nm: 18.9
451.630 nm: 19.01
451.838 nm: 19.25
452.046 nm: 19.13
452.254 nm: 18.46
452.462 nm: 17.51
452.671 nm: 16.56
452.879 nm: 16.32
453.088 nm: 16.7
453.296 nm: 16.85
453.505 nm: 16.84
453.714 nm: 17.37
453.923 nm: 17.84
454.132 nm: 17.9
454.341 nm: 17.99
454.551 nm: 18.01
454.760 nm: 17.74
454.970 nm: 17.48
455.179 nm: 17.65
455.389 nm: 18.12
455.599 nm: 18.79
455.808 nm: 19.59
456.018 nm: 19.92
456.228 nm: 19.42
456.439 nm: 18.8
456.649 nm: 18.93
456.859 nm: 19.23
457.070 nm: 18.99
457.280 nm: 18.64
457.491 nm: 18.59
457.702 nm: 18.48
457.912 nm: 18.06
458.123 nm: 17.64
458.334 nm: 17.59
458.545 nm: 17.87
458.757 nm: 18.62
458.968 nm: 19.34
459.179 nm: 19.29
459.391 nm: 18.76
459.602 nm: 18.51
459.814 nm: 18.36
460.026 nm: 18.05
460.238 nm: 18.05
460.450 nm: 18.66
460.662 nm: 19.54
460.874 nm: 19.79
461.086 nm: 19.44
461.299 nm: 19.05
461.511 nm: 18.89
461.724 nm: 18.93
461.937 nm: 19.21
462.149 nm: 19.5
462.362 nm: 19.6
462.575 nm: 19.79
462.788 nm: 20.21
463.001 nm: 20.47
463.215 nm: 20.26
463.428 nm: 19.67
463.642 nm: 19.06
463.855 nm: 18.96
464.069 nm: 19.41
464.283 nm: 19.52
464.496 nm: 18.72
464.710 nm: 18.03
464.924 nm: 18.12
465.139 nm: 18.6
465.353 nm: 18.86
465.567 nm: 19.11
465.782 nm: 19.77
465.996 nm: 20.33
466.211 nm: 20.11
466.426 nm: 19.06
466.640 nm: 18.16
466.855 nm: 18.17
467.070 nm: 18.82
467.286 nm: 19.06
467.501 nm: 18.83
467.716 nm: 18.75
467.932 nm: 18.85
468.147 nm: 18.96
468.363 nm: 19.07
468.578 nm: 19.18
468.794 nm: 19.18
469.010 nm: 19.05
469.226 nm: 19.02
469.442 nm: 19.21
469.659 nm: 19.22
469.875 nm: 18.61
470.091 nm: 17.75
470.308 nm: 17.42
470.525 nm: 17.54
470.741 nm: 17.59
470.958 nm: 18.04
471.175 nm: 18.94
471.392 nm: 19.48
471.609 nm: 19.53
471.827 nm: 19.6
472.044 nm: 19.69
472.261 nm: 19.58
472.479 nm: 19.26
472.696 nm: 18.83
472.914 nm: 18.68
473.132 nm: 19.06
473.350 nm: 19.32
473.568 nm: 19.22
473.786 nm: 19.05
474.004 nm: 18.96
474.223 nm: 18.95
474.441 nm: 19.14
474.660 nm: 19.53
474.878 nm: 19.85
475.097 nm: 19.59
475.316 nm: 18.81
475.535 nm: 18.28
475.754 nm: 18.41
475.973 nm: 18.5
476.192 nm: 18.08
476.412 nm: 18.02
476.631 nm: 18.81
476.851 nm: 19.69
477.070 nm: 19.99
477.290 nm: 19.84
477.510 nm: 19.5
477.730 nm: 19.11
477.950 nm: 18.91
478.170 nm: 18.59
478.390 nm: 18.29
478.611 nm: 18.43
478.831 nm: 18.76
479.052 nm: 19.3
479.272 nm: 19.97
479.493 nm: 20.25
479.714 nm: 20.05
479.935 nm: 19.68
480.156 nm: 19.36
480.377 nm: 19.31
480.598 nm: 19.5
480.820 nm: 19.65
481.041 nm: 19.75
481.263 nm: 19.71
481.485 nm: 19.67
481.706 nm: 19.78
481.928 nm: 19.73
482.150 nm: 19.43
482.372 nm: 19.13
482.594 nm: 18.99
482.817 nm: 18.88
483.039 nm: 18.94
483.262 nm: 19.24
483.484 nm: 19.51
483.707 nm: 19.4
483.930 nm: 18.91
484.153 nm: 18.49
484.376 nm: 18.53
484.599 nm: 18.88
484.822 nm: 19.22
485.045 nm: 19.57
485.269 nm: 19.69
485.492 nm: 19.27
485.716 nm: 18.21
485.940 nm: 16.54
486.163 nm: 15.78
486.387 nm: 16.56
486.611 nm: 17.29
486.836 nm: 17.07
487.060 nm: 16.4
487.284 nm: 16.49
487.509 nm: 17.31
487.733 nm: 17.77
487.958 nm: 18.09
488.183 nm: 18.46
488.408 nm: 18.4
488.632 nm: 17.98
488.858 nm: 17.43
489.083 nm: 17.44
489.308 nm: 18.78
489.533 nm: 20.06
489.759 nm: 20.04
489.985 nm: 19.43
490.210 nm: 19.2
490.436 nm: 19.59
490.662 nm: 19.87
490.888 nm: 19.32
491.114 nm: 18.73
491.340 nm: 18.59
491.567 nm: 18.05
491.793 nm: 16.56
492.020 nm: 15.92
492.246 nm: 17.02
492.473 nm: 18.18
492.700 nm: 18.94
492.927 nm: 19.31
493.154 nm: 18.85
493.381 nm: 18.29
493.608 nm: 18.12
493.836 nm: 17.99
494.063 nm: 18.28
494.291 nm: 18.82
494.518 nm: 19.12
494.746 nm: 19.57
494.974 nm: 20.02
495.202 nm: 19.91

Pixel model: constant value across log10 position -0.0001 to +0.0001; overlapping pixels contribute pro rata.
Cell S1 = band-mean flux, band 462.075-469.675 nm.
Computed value 19.2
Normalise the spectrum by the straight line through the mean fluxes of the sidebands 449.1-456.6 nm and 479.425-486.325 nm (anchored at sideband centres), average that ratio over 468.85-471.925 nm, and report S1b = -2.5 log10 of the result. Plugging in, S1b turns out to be 0.01 mag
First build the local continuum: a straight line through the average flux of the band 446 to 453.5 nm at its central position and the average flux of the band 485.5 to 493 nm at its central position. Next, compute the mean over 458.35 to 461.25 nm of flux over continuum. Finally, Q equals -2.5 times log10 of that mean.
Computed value -0.041 mag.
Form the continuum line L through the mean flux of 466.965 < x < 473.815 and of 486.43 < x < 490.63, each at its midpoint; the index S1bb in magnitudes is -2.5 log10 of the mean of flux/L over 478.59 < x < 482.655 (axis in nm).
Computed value -0.06 mag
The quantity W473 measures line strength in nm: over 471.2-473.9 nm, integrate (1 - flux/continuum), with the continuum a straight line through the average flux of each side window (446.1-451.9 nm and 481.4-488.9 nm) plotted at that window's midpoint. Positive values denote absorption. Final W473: -0.13 nm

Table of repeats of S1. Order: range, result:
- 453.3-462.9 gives 18.6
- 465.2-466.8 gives 19.3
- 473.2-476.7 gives 18.9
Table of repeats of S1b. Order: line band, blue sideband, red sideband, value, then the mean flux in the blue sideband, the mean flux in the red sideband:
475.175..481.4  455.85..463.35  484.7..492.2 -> -0.042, 19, 18.1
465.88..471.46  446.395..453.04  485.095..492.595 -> -0.036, 18.3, 18.1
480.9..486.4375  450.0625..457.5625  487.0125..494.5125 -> -0.033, 18.4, 18.3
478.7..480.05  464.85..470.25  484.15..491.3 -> -0.061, 18.9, 18.3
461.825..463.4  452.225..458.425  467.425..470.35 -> -0.078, 18.1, 18.8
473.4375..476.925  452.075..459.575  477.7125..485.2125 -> 0.005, 18.2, 19.3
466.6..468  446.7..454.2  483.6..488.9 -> -0.035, 18.2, 18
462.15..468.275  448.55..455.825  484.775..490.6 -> -0.057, 18.2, 18.2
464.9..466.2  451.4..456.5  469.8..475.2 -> -0.037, 18.1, 18.9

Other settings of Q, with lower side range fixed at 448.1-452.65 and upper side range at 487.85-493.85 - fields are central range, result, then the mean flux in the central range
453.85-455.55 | 0.04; 17.9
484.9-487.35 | 0.06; 17.6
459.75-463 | -0.04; 19.2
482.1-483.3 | -0.03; 19.1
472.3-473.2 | -0.03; 19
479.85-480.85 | -0.06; 19.5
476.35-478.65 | -0.03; 19.1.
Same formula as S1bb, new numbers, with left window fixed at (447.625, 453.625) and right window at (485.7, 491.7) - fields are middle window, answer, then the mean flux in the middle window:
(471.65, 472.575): -0.078 mag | 19.5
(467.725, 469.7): -0.050 mag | 19.1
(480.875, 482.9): -0.077 mag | 19.5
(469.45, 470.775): 0.003 mag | 18.1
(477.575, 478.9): -0.033 mag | 18.7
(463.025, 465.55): -0.050 mag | 19.1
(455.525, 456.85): -0.059 mag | 19.3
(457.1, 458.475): 0.002 mag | 18.2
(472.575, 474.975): -0.057 mag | 19.1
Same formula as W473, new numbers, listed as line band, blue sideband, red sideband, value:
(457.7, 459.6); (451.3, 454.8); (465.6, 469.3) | -0.01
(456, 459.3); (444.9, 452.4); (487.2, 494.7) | -0.12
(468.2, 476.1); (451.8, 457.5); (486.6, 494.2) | -0.32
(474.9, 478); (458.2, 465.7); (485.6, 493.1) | -0.08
